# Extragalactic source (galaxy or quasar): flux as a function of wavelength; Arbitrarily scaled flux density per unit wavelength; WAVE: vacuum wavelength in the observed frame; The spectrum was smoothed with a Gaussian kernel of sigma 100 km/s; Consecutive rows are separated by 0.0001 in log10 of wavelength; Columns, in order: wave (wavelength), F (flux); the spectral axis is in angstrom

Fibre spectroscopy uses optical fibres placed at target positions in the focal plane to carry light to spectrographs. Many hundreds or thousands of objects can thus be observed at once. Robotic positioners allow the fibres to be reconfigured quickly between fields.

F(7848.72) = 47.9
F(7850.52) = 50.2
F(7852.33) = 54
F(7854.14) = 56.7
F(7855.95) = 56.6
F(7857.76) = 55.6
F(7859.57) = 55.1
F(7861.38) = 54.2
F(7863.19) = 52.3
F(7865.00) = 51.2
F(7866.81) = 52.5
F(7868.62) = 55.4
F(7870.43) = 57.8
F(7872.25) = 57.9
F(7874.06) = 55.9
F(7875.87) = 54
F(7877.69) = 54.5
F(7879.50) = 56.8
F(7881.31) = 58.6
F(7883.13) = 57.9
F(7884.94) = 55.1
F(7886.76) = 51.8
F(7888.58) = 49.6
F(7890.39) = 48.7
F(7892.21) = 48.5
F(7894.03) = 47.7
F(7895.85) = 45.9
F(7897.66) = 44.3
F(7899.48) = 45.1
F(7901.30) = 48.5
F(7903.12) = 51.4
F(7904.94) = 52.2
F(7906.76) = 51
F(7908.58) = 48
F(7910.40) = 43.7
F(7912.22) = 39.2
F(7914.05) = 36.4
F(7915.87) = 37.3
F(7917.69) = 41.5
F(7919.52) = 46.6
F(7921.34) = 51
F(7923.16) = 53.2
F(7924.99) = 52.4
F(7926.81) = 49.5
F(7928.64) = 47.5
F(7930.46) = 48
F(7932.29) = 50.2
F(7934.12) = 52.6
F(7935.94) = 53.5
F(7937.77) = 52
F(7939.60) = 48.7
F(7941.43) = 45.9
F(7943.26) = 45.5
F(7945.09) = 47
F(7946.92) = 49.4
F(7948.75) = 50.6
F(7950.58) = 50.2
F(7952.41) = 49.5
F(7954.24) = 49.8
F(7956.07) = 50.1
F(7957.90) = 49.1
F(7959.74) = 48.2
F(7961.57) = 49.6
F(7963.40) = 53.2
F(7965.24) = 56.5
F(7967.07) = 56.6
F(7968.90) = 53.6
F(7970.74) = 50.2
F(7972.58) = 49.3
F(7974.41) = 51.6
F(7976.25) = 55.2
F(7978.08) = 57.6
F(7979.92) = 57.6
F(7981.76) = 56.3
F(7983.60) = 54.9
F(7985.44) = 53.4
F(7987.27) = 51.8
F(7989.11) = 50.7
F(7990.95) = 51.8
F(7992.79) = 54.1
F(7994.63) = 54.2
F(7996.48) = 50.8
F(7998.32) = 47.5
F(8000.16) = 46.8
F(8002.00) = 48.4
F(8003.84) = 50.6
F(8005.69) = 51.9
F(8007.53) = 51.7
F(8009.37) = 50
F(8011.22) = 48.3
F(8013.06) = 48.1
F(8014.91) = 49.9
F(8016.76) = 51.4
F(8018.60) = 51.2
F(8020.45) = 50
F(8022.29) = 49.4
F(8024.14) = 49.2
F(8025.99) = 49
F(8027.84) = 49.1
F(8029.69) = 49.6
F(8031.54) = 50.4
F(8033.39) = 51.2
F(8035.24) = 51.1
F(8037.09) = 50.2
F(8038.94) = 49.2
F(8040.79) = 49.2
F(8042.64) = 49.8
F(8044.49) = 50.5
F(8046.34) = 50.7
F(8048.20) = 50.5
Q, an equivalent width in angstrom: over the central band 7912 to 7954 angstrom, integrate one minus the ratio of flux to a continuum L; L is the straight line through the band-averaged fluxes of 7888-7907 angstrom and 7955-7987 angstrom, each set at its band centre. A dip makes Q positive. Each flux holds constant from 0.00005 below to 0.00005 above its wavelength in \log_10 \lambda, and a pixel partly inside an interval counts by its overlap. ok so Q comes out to 2.29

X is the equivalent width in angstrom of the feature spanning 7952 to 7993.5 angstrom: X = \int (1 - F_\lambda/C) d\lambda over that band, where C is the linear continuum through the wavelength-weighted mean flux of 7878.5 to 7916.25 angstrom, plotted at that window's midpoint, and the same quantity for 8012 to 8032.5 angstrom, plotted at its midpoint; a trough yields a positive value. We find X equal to -2.8 angstrom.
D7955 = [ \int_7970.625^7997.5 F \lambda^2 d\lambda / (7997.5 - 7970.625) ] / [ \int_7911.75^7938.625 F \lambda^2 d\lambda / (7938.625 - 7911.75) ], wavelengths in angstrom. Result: 1.14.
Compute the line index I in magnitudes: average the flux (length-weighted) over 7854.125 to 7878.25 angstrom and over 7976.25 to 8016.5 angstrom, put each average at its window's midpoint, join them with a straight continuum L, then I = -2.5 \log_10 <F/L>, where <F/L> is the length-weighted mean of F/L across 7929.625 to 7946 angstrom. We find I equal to 0.084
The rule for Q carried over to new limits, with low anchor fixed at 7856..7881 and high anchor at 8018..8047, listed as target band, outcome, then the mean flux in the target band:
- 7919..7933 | 0.9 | 49.9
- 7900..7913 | 1.5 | 47.7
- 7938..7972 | 1.4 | 50.2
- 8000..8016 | 0.3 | 49.7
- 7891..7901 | 1.4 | 46.5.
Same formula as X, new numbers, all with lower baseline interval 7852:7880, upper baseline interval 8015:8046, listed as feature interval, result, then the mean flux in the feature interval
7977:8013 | -0.6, 51.9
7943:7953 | 0.7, 48.9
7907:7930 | 3.3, 45.7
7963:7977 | -0.4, 53.2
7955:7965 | 0.3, 50.5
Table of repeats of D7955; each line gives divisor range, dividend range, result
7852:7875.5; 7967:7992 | 1.00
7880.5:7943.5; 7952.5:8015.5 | 1.08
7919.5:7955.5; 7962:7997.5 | 1.09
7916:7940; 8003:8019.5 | 1.04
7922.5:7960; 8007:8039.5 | 1.03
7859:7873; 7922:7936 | 0.95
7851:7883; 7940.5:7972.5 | 0.93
